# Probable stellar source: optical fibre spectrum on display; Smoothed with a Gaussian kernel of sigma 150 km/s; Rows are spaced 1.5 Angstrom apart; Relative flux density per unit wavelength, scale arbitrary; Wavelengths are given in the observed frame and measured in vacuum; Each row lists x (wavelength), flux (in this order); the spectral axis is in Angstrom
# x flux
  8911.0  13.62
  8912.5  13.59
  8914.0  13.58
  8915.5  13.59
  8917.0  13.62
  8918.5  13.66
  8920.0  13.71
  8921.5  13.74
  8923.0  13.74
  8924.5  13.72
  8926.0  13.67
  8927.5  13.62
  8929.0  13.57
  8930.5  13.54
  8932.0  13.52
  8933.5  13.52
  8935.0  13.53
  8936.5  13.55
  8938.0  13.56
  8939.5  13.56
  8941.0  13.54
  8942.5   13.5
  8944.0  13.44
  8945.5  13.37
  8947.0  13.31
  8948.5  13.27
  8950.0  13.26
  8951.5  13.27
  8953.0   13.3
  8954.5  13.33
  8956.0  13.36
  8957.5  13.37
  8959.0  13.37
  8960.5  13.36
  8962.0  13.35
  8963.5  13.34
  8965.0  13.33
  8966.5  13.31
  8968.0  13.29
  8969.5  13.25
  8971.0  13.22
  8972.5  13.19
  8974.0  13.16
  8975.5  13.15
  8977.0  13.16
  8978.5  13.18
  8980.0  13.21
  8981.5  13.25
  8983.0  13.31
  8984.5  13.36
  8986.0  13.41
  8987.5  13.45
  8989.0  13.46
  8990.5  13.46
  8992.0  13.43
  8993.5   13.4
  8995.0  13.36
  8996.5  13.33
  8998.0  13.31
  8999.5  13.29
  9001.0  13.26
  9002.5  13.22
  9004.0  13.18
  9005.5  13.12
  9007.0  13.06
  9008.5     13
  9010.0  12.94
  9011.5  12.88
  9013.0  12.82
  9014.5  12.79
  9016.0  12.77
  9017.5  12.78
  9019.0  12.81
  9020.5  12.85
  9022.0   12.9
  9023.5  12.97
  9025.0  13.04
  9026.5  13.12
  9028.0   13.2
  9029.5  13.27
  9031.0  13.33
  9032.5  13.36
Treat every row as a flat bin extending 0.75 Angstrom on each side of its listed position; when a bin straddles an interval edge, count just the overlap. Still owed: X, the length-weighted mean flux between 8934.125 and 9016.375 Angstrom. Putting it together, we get 13.3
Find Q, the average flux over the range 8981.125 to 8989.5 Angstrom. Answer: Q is 13.4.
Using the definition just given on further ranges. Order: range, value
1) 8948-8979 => 13.3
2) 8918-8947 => 13.6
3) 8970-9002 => 13.3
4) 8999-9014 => 13.1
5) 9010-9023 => 12.8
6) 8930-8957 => 13.4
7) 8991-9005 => 13.3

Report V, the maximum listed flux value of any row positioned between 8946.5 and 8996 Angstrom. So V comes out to 13.46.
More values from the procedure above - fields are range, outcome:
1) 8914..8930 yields 13.74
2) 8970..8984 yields 13.31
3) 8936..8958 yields 13.56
